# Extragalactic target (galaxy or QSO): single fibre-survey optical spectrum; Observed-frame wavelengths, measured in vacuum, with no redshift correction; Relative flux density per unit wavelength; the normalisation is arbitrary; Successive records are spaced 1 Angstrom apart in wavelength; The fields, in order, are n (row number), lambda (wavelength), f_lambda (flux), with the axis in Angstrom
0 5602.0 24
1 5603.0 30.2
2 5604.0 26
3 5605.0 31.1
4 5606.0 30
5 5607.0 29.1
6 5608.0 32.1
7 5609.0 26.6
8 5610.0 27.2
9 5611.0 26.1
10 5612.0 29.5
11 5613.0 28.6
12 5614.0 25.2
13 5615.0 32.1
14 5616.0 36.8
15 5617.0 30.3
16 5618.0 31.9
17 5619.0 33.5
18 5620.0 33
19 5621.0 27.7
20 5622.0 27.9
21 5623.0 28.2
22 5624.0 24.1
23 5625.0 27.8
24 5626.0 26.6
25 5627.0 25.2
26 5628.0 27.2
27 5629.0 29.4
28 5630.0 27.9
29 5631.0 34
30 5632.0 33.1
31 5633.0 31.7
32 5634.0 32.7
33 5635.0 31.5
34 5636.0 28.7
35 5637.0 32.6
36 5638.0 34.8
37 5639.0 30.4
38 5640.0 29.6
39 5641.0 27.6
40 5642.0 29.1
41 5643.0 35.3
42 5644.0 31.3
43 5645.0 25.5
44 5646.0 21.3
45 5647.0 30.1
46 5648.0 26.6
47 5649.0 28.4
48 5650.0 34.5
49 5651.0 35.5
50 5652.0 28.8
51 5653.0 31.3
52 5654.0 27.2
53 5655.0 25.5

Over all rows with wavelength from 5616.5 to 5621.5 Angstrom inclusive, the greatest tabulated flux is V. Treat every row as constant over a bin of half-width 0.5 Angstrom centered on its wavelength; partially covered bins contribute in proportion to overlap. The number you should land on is 33.5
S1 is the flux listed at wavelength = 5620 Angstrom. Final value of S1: 33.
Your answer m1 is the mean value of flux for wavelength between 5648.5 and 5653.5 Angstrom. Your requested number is 31.7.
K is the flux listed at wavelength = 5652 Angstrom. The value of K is 28.8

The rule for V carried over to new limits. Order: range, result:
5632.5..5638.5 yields 34.8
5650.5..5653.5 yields 35.5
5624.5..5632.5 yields 34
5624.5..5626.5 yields 27.8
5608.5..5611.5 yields 27.2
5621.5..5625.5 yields 28.2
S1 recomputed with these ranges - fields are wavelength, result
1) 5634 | 32.7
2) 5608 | 32.1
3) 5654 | 27.2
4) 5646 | 21.3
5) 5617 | 30.3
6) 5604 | 26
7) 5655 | 25.5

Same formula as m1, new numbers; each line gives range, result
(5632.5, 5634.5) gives 32.2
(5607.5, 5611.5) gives 28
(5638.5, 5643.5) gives 30.4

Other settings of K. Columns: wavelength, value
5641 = 27.6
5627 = 25.2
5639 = 30.4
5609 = 26.6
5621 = 27.7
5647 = 30.1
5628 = 27.2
